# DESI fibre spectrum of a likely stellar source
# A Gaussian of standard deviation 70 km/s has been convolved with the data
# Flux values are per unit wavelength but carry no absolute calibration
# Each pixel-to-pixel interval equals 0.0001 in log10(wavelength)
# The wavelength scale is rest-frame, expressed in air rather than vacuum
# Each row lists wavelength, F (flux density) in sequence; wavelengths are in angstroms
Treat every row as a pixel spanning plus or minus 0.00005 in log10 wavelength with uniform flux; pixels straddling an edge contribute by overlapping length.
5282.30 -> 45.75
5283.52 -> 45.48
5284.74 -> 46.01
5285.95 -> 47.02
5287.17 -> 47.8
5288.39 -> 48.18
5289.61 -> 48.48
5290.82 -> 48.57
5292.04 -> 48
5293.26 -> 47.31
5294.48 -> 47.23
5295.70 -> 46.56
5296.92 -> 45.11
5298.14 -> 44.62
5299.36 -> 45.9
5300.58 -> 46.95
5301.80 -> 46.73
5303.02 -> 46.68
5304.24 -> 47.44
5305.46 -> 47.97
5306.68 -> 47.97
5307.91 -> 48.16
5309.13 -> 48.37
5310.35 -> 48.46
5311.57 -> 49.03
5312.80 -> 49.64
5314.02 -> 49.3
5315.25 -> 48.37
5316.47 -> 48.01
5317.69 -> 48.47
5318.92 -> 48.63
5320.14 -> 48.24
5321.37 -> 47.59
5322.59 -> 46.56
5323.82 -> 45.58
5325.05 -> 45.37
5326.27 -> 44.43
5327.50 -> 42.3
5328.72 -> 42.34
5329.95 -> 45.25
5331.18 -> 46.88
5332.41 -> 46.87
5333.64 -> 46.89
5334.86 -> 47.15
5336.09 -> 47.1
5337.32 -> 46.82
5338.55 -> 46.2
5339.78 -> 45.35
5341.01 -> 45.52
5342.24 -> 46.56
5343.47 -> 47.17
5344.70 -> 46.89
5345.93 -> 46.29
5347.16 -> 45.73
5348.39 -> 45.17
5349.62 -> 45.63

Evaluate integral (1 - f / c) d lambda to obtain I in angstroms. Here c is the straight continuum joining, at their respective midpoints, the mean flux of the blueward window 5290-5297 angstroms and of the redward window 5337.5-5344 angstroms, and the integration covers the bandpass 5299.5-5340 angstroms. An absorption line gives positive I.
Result -0.3 angstroms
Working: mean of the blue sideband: 47.3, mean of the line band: 47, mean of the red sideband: 46.2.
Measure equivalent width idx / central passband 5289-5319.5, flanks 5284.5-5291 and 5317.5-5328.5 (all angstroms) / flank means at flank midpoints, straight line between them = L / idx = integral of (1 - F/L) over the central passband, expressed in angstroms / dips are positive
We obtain -0.4 angstroms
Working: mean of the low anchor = 47.8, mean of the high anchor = 46.1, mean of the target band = 47.7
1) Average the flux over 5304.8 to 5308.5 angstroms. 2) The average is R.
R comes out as 48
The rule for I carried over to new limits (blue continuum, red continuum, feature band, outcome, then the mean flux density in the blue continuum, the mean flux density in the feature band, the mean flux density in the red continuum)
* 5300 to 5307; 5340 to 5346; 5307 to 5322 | -0.5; 47.3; 48.5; 46.4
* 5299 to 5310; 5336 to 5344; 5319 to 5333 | 0.3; 47.4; 45.7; 46.3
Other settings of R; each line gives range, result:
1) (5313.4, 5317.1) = 48.6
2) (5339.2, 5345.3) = 46.3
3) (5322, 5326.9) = 45.4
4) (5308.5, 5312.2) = 48.6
